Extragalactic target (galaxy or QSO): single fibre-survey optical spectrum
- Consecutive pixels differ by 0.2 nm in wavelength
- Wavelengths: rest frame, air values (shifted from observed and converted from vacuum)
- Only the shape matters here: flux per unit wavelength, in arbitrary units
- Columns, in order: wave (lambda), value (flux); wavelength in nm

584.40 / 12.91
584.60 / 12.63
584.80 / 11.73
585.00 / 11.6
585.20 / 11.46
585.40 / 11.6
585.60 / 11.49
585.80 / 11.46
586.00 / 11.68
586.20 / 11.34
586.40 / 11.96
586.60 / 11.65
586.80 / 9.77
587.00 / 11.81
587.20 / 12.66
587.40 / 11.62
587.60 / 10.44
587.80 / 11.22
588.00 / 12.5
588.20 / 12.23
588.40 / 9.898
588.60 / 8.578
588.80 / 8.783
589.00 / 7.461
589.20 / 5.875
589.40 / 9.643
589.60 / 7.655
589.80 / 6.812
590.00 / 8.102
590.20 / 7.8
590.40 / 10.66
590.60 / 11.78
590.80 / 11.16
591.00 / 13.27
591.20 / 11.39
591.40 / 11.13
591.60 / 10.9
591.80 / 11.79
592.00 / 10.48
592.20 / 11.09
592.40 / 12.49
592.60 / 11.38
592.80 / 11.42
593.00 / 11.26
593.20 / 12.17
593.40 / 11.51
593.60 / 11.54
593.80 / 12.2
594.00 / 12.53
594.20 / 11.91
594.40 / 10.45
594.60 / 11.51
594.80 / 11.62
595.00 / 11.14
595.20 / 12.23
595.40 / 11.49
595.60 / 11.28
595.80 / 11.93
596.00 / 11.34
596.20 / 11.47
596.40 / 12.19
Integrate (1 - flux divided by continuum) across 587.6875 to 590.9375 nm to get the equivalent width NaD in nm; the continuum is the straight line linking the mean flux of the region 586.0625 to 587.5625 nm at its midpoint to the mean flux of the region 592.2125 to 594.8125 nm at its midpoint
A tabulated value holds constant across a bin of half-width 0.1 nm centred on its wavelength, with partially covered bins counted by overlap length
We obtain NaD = 0.60 nm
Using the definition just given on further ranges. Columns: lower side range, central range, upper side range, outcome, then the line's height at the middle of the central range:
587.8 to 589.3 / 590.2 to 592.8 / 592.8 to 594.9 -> -0.155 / 10.7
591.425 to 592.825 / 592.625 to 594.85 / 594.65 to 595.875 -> -0.031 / 11.5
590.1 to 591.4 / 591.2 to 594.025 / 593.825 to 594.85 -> -0.046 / 11.3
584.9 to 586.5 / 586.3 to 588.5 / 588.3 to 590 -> -0.361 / 9.86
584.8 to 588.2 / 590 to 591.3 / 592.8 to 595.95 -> 0.091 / 11.6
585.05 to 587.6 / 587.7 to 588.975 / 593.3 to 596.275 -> 0.130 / 11.5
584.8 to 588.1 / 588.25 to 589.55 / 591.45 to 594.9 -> 0.342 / 11.5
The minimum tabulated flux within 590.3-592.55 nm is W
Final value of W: 10.48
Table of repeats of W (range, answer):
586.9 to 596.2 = 5.875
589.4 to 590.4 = 6.812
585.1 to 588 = 9.77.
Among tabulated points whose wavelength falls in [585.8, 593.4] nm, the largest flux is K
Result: 13.27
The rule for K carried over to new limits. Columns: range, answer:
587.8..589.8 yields 12.5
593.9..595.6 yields 12.53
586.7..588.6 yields 12.66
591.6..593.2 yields 12.49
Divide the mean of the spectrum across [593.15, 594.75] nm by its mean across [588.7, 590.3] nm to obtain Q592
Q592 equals 1.51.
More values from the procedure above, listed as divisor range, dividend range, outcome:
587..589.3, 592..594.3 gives 1.15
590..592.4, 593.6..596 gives 1.06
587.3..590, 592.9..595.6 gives 1.24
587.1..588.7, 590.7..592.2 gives 1.03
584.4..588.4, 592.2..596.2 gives 1.00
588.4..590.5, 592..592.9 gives 1.40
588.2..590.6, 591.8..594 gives 1.35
